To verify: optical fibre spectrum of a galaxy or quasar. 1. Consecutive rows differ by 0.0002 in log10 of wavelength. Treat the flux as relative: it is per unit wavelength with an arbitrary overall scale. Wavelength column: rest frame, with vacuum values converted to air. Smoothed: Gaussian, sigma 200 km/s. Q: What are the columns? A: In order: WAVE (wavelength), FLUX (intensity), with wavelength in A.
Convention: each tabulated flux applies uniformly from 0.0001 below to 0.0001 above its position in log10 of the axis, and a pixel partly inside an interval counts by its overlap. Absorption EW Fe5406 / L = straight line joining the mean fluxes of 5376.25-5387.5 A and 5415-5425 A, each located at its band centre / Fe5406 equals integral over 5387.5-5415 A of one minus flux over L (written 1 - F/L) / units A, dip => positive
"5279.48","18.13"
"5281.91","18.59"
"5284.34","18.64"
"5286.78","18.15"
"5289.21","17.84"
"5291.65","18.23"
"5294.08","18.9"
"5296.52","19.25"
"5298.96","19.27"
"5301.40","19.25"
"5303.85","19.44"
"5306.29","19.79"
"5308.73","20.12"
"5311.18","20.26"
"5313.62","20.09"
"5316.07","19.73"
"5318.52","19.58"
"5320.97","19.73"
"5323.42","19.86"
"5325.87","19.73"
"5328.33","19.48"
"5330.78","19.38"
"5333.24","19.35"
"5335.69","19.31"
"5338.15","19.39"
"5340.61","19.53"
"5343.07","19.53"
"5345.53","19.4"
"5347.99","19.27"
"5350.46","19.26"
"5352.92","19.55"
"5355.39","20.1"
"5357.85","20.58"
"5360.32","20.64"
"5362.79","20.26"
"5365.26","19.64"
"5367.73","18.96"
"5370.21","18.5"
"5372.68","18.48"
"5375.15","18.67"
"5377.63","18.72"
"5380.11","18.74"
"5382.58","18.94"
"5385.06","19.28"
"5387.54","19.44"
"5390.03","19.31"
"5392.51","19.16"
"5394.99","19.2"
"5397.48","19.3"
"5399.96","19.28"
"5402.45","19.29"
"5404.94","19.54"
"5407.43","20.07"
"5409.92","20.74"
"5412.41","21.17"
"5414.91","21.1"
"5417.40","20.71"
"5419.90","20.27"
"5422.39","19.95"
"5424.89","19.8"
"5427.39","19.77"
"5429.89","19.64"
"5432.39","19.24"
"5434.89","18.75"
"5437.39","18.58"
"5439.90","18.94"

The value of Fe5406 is -0.1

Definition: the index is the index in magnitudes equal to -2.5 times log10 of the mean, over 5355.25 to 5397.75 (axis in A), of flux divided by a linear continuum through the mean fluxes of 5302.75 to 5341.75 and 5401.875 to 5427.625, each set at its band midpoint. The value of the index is 0.04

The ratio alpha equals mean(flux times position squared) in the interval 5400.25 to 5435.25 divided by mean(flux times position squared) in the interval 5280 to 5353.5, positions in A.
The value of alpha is 1.08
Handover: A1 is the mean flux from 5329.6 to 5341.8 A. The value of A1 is 19.4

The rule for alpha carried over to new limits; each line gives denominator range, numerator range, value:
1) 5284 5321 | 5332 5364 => 1.04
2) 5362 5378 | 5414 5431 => 1.08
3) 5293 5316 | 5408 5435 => 1.07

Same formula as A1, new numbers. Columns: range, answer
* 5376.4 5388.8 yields 19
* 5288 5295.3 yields 18.3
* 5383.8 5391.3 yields 19.3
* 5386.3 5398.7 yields 19.3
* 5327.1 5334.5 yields 19.4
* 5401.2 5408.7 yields 19.6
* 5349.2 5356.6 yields 19.6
